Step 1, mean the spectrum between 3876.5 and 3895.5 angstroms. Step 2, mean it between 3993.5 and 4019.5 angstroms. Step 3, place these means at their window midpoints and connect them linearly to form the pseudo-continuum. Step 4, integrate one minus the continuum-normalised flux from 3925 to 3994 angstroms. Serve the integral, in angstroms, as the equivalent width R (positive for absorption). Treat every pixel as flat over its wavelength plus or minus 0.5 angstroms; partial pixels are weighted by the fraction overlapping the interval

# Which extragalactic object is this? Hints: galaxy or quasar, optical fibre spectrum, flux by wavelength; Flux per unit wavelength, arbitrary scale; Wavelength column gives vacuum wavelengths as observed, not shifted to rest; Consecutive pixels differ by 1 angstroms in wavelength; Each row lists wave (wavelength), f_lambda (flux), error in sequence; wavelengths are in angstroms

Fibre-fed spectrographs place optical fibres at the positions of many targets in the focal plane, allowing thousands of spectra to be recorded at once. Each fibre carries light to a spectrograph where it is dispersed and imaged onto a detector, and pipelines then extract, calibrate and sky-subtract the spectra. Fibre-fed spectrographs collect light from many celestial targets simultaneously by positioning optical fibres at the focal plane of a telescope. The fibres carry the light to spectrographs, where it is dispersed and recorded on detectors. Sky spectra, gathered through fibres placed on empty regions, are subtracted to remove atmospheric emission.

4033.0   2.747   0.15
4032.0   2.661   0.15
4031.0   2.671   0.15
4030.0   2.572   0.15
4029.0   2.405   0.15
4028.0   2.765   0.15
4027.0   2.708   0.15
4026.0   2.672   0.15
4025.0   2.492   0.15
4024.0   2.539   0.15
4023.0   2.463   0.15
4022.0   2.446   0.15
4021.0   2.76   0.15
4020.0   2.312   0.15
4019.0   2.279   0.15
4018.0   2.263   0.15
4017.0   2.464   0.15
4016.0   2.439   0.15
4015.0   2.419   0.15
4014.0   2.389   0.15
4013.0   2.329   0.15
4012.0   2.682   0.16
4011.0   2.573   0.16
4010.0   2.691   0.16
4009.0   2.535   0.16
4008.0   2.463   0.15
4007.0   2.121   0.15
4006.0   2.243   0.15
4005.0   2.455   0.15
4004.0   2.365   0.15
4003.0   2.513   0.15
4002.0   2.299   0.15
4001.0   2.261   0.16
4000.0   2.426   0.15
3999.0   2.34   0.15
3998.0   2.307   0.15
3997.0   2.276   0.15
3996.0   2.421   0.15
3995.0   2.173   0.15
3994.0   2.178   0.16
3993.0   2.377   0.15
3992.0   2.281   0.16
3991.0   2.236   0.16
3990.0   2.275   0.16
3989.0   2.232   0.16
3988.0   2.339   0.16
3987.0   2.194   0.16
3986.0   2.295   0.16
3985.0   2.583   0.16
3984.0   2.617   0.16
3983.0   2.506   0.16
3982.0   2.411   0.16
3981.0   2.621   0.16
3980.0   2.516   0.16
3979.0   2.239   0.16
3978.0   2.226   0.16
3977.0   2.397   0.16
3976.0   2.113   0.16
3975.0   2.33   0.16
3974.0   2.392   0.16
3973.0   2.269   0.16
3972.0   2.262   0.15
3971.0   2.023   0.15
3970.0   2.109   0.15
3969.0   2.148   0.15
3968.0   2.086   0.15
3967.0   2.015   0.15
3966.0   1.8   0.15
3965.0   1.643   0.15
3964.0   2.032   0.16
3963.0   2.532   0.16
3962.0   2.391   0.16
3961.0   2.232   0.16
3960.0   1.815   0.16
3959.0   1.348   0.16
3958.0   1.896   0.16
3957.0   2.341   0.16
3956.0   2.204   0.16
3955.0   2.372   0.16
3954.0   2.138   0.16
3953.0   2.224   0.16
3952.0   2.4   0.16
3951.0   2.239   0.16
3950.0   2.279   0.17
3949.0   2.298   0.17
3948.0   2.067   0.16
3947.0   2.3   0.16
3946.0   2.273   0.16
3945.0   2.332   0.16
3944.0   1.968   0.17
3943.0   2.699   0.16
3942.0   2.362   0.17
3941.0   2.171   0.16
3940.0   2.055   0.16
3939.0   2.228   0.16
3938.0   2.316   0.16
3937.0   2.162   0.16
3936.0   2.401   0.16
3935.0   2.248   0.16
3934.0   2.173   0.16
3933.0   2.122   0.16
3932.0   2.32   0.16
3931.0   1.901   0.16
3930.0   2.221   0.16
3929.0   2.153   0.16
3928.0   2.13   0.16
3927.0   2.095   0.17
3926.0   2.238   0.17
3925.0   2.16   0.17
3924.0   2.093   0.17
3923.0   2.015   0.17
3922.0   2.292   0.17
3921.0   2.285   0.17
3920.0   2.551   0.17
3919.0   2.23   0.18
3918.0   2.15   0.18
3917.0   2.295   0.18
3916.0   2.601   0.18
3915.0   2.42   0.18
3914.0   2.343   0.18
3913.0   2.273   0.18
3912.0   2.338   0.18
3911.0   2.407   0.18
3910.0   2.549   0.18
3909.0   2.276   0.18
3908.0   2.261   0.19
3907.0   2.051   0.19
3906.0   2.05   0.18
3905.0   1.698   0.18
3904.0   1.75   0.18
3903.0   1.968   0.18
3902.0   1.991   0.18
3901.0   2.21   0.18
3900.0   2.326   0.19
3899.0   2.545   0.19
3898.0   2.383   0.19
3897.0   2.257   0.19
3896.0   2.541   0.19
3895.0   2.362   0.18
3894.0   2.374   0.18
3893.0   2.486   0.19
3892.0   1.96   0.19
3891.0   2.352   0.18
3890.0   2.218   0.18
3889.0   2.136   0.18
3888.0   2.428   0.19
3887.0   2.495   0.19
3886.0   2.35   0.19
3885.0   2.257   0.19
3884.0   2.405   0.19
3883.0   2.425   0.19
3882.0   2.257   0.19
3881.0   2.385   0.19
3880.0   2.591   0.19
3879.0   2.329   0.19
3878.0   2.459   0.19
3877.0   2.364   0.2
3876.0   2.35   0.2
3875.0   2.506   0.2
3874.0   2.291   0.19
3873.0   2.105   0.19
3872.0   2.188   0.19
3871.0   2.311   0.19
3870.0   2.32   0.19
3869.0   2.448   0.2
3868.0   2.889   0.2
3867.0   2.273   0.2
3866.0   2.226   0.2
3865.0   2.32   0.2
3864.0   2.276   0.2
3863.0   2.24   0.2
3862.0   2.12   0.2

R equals 4.24 angstroms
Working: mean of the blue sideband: 2.35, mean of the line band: 2.22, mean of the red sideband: 2.38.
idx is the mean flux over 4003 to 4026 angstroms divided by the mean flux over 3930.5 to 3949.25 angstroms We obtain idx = 1.1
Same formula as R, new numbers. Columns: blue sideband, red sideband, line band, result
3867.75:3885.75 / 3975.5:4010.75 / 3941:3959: 1.02 angstroms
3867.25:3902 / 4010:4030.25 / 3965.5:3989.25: 1.70 angstroms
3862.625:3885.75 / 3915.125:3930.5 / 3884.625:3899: -0.14 angstroms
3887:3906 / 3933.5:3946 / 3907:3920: -0.60 angstroms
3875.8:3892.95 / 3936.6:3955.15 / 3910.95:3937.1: 0.49 angstroms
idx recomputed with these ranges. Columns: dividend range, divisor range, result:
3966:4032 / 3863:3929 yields 1.04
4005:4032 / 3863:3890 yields 1.06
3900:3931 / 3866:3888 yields 0.93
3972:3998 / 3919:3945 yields 1.05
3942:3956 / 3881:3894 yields 0.98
